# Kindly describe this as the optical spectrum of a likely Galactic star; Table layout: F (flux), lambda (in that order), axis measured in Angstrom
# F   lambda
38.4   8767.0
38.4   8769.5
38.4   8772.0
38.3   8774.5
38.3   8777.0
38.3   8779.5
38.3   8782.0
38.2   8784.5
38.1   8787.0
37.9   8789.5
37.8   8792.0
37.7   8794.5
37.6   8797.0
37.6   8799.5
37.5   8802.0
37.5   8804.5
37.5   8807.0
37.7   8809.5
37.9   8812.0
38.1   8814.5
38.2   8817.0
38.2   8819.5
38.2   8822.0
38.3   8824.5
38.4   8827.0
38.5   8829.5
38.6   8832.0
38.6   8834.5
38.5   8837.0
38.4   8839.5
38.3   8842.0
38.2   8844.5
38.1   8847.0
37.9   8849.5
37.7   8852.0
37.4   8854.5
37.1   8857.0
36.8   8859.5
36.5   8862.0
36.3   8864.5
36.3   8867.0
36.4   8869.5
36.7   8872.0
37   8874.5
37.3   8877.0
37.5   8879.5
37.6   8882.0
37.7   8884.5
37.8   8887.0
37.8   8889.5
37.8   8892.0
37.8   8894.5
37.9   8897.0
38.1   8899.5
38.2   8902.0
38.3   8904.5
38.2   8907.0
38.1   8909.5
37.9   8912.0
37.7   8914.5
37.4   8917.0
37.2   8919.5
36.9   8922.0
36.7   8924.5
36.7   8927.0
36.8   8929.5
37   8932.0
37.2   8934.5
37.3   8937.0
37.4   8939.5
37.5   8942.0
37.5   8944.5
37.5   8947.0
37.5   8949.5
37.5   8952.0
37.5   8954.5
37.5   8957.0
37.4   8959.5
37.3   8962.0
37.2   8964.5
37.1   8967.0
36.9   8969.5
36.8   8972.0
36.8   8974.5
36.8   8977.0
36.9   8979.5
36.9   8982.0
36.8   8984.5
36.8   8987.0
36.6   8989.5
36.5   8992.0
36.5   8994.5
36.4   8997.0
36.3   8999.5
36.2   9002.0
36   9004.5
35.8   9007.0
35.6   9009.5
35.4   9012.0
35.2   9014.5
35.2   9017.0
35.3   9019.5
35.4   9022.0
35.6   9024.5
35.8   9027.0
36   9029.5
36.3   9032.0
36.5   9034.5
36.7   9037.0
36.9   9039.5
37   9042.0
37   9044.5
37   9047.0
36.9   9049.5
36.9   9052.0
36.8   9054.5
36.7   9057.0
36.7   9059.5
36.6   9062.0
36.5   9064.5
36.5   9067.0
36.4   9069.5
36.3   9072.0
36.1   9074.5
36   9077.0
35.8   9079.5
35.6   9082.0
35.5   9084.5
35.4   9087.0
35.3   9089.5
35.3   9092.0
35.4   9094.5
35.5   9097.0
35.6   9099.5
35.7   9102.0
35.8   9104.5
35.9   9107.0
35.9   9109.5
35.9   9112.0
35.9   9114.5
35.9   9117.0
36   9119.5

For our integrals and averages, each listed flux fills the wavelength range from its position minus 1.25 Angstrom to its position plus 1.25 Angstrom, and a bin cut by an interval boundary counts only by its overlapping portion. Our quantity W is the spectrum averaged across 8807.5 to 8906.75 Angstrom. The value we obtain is 37.7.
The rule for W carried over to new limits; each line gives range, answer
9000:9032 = 35.7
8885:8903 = 37.9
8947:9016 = 36.7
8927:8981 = 37.2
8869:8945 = 37.5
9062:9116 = 35.8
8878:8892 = 37.7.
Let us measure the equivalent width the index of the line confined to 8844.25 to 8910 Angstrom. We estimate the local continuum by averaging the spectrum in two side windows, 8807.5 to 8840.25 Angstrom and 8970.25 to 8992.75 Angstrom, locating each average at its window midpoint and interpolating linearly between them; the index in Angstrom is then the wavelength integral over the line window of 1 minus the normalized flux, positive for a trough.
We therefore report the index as 0.5 Angstrom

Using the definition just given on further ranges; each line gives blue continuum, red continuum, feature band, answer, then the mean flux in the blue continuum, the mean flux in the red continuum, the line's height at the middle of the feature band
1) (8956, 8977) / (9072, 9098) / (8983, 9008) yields 0.2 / 37.1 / 35.6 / 36.7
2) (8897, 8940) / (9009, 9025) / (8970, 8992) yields -0.4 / 37.5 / 35.4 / 36.1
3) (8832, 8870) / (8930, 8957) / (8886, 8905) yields -0.2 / 37.6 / 37.4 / 37.5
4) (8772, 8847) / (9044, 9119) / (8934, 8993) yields -0.3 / 38.1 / 36.1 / 37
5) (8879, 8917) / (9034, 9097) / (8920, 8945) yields 0.3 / 37.9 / 36.3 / 37.6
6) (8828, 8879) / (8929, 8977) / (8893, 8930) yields -0.2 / 37.5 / 37.2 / 37.4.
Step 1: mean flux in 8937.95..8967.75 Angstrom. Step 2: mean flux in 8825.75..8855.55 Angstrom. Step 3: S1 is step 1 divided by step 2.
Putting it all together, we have 0.98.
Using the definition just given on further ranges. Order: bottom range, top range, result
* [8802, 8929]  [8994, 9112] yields 0.96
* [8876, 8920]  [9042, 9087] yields 0.96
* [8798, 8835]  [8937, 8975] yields 0.98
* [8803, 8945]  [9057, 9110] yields 0.95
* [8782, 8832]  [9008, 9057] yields 0.95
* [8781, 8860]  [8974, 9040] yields 0.95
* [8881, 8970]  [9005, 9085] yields 0.97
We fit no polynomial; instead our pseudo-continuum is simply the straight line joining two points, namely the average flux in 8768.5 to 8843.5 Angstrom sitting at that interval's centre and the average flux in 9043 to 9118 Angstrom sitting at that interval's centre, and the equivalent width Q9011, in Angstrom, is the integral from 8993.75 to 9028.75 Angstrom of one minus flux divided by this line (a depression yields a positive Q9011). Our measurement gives 0.8 Angstrom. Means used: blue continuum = 38.1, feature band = 35.8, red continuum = 36.1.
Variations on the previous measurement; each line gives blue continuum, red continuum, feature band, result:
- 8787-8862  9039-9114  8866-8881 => 0.3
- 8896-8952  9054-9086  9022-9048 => 0.1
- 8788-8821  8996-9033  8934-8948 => -0.4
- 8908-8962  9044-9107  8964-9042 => 1.0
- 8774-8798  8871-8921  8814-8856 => -0.3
